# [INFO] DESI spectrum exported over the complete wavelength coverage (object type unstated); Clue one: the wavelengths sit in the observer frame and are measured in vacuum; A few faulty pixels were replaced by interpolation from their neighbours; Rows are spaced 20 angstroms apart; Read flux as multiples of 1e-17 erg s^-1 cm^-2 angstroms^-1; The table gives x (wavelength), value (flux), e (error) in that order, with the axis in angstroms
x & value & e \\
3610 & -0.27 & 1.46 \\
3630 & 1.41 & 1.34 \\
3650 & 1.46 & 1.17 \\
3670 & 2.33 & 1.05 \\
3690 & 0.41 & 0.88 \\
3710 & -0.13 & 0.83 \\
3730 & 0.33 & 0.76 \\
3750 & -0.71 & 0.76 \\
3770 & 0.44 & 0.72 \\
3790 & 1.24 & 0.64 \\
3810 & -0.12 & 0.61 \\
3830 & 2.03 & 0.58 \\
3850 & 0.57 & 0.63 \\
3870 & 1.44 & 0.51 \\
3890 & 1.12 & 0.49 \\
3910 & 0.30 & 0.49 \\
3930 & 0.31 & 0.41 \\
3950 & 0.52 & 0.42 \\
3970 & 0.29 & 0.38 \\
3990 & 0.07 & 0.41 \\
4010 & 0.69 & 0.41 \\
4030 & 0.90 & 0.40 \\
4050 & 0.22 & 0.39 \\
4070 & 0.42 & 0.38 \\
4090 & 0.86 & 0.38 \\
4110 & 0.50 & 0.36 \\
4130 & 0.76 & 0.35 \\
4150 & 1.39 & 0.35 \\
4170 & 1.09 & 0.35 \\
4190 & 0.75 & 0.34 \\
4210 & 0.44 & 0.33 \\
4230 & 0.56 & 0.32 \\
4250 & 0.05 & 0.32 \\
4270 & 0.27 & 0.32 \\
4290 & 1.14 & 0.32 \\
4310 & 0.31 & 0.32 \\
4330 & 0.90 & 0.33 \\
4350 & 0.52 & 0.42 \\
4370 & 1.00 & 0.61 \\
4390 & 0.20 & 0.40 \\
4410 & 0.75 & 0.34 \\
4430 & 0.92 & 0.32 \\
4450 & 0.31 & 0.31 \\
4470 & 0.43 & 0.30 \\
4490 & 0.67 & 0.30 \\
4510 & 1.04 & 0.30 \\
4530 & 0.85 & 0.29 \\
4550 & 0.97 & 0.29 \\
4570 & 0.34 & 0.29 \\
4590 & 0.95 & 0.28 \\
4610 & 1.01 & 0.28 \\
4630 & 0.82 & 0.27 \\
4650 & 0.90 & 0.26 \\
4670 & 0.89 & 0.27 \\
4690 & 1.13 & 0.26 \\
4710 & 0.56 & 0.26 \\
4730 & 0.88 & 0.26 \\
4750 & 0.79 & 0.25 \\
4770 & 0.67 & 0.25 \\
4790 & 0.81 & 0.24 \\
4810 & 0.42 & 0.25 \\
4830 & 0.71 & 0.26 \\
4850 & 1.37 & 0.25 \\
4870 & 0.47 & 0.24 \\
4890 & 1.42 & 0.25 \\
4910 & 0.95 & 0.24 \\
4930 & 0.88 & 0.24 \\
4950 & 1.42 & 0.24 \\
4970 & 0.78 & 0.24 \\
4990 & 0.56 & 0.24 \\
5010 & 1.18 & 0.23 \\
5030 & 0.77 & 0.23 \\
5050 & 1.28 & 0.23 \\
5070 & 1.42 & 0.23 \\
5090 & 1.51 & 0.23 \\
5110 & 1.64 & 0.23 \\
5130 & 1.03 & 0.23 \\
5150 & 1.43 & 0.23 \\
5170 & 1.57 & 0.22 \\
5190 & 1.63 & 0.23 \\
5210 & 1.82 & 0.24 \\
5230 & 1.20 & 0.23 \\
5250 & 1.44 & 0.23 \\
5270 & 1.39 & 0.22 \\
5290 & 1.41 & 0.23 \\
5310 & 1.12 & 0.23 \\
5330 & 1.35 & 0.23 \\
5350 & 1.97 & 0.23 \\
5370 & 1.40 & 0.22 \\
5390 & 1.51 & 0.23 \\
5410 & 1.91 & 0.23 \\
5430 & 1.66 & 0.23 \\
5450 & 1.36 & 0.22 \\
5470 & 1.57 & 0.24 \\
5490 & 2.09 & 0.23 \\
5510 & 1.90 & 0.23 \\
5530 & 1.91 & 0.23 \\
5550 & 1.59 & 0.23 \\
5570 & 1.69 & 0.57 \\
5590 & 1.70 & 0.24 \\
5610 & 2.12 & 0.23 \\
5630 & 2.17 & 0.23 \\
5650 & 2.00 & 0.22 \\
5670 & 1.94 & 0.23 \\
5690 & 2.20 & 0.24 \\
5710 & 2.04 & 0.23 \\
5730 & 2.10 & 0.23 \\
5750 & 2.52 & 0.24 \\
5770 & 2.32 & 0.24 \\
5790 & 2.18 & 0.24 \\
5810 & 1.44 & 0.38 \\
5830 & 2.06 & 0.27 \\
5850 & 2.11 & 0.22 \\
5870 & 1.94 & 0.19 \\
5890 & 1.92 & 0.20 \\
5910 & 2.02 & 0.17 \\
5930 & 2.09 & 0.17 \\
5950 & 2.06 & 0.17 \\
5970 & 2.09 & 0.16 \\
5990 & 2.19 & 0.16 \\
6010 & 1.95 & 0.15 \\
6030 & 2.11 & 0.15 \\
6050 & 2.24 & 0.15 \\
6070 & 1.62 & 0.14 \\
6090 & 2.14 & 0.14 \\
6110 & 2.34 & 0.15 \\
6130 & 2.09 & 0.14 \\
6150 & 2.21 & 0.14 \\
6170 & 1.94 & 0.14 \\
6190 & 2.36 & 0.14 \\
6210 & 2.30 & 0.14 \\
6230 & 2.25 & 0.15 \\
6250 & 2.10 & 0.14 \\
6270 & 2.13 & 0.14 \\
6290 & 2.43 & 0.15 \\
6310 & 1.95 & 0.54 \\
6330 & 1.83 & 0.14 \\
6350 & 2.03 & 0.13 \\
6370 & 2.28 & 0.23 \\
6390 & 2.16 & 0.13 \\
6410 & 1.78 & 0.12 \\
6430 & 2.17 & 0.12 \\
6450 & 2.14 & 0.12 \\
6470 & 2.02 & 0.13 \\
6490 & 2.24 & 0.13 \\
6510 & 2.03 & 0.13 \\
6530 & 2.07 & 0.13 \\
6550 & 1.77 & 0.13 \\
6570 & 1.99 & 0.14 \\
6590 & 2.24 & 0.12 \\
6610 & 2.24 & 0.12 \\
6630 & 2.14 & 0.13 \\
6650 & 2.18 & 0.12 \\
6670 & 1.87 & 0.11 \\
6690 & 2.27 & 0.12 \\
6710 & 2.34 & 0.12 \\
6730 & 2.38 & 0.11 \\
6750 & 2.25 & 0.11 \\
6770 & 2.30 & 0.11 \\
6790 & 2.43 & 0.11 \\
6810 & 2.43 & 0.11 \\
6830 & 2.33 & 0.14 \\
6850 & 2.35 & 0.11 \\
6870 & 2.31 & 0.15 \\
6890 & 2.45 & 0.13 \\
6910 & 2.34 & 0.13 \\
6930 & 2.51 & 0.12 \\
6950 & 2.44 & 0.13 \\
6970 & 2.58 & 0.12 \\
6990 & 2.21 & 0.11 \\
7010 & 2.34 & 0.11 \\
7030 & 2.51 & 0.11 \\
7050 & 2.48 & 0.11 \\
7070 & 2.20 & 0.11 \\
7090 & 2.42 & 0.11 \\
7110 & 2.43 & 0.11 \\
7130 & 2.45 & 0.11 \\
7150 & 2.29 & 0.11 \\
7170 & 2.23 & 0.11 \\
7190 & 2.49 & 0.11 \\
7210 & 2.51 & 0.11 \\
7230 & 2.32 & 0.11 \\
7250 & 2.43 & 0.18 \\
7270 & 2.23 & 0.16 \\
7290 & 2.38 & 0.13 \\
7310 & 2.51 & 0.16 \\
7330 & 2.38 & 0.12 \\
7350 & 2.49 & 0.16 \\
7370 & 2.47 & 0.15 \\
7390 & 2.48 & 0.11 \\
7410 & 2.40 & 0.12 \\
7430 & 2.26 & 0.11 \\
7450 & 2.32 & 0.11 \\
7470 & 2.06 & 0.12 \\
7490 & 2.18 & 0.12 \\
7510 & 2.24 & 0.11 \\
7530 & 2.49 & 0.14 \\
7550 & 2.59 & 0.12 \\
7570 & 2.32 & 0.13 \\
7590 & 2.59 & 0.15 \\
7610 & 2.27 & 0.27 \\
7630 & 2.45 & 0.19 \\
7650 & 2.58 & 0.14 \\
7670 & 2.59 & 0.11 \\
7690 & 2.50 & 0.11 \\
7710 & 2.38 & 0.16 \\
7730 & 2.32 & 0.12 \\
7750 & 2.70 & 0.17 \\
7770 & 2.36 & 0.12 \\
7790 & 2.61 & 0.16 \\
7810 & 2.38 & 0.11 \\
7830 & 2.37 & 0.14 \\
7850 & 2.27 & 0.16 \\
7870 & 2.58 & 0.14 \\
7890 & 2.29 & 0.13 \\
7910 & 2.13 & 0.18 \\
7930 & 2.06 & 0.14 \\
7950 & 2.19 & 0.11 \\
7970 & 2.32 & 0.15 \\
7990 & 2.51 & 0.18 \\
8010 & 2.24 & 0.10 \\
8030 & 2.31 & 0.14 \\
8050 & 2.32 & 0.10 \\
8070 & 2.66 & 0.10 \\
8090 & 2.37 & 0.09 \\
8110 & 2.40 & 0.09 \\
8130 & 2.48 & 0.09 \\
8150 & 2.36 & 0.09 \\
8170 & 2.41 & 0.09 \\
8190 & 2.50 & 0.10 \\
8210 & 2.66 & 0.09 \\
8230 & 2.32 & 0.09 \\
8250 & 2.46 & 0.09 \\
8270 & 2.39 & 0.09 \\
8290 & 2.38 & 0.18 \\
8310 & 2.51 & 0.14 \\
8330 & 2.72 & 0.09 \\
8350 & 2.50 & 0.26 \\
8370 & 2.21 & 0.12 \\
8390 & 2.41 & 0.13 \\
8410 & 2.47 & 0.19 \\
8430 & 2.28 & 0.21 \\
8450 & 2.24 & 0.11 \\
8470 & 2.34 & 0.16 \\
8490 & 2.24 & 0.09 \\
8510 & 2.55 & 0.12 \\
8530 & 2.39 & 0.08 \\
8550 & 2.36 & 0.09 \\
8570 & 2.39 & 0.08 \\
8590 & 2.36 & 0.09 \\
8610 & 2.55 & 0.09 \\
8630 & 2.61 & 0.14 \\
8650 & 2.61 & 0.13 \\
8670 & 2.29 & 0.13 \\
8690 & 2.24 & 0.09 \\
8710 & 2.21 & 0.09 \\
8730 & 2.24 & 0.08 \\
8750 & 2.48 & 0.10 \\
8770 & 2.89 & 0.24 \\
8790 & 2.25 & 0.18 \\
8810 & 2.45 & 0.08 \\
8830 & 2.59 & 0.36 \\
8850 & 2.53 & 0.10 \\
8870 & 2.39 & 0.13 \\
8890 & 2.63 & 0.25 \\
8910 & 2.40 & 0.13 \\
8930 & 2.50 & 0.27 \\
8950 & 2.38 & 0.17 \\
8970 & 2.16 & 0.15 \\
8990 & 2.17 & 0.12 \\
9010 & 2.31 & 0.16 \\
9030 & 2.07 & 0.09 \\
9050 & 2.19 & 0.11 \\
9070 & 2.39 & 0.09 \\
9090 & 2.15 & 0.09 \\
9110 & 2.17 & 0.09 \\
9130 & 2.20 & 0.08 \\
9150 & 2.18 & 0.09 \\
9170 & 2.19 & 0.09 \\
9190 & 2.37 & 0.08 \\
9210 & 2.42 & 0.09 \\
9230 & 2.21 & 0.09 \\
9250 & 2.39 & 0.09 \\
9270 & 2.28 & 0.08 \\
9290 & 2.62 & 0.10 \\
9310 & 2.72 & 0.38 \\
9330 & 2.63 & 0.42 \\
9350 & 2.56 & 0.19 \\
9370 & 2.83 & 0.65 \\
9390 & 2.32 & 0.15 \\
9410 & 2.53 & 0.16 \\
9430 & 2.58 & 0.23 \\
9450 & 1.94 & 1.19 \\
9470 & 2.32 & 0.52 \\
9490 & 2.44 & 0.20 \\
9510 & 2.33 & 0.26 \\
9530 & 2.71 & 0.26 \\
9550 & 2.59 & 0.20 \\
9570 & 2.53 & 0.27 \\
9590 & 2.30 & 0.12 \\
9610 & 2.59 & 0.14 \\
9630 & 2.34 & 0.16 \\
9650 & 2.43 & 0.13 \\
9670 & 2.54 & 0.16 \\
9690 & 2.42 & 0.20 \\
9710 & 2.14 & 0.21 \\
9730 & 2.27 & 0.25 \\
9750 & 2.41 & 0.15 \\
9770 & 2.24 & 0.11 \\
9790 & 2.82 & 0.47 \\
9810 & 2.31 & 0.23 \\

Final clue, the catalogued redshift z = 0.266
